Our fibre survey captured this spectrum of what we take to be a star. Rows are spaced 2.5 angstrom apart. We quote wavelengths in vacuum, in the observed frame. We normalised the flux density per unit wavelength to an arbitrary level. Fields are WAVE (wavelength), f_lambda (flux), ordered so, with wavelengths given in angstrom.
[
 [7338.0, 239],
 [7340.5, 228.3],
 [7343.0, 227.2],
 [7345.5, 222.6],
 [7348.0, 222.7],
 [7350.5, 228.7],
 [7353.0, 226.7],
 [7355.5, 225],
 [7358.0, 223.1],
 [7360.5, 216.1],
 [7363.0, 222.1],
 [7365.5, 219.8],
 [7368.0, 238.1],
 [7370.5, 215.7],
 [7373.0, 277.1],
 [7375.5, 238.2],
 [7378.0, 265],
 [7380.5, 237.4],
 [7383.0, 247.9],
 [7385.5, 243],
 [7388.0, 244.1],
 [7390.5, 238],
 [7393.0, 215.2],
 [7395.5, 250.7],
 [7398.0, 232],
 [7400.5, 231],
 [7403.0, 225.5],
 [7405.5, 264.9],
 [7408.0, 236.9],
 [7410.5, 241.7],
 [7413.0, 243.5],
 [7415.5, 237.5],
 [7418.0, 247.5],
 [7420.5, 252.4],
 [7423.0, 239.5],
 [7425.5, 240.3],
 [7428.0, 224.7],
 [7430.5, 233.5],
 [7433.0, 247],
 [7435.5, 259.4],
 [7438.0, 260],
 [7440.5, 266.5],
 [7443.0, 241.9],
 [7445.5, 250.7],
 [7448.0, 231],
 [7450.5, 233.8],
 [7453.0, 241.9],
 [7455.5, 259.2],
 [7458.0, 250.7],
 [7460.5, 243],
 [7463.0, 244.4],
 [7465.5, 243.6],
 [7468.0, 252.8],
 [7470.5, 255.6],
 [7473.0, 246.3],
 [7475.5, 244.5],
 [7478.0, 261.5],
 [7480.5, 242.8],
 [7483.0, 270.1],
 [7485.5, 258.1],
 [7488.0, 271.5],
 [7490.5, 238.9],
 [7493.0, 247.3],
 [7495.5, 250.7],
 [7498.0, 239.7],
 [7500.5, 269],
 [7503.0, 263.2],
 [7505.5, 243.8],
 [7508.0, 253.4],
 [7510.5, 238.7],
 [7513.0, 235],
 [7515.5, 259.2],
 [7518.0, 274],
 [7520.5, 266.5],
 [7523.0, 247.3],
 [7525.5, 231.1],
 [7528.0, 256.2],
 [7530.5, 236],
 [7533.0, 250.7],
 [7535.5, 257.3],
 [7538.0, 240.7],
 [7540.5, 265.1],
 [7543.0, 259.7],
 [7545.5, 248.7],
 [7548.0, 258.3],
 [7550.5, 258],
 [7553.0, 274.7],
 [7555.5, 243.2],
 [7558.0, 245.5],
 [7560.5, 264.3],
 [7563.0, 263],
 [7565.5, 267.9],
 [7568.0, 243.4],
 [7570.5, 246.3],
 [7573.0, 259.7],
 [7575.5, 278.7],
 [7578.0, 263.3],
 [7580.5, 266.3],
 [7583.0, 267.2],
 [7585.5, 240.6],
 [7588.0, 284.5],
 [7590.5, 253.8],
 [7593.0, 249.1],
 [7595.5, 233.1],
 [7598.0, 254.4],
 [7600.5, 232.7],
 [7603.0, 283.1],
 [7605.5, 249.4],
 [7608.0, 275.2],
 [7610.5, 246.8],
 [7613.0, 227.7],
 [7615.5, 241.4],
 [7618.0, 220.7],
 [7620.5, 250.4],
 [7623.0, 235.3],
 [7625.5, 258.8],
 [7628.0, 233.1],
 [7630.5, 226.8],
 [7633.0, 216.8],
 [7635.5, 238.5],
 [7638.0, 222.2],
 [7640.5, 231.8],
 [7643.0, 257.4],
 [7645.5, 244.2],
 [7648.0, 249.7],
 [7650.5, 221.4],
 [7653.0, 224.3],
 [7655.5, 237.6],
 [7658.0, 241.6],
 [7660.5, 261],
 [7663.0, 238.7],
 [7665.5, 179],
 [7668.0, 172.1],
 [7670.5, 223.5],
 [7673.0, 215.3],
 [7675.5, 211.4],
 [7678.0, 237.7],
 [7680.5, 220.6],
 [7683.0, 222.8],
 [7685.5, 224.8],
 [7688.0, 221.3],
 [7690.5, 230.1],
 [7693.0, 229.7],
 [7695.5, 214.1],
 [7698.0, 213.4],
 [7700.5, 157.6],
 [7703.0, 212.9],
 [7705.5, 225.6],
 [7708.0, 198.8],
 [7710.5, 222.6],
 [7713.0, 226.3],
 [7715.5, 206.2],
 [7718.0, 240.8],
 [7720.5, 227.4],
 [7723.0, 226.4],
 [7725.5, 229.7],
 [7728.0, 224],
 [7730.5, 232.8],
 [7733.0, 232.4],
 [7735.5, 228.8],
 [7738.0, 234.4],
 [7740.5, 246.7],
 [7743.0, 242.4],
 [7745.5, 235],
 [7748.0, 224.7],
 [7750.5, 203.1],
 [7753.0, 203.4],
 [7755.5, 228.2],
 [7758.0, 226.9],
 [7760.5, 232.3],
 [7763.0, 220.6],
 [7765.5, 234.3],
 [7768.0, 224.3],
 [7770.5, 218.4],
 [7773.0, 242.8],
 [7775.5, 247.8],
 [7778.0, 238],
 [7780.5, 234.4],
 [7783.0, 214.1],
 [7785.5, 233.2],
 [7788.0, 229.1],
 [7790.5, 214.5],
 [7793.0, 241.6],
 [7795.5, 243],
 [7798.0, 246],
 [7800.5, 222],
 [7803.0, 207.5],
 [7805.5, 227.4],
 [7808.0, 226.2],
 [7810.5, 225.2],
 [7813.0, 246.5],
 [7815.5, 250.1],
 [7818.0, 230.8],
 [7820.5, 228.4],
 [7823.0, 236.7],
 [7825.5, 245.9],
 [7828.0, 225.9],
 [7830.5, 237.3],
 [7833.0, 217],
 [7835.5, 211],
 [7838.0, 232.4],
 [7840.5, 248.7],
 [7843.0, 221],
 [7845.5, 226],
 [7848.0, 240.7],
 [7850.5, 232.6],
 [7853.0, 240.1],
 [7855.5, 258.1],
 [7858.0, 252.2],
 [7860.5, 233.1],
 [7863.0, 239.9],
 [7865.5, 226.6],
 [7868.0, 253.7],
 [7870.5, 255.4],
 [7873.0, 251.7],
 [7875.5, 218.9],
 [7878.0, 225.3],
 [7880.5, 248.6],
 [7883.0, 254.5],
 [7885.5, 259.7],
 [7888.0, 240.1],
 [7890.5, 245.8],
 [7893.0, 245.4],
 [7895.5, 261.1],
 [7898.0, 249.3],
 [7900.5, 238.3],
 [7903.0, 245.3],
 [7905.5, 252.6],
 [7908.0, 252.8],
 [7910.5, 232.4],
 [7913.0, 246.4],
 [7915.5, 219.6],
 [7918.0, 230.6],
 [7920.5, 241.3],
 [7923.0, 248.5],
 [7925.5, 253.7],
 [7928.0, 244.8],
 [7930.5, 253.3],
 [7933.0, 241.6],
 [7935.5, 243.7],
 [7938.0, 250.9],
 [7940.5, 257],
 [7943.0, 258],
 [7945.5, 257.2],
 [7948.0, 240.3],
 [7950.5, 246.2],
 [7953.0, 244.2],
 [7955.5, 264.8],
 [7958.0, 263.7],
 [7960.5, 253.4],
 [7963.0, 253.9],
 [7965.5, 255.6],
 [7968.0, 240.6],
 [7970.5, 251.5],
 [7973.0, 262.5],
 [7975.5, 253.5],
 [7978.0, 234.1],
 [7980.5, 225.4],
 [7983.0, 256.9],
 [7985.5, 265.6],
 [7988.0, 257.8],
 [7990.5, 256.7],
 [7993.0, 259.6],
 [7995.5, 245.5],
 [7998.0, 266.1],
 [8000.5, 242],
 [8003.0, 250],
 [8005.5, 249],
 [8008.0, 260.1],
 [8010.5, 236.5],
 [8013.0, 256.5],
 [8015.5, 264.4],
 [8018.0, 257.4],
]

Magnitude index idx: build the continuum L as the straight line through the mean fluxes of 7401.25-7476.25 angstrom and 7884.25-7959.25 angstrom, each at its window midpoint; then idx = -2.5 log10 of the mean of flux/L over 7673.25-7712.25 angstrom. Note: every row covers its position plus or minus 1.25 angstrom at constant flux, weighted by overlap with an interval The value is 0.14 mag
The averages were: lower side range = 245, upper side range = 248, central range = 216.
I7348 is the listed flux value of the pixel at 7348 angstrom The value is 222.7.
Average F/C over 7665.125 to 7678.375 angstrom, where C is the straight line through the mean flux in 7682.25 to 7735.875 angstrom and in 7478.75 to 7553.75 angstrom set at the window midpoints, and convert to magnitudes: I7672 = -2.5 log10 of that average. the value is 0.10 mag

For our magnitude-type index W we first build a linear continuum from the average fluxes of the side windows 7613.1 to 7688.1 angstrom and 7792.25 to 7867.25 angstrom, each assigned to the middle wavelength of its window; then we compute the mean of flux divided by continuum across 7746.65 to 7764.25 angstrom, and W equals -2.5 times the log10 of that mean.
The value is 0.06 mag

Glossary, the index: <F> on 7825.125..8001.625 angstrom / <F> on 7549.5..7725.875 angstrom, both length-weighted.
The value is 1.0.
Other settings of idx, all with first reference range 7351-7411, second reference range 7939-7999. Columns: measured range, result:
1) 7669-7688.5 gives 0.11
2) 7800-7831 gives 0.08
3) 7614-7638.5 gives 0.04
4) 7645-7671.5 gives 0.08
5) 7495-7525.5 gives -0.06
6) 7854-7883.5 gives 0.03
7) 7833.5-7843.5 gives 0.10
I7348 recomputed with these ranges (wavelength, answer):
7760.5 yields 232.3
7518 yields 274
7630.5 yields 226.8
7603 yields 283.1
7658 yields 241.6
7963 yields 253.9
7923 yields 248.5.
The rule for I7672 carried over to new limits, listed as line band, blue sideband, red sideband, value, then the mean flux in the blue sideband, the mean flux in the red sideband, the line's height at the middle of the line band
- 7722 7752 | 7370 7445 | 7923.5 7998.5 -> 0.08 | 244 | 252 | 248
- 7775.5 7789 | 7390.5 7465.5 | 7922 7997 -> 0.08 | 243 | 251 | 249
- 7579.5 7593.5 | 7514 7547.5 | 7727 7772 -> -0.06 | 253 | 227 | 247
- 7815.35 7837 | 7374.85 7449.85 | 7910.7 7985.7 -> 0.07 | 243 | 248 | 247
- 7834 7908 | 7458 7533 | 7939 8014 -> 0.04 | 251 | 252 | 252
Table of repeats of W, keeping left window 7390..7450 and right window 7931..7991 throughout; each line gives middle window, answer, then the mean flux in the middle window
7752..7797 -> 0.085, 230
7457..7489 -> -0.042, 253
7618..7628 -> 0.012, 243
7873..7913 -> 0.023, 245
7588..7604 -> -0.035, 253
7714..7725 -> 0.100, 226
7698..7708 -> 0.226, 201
